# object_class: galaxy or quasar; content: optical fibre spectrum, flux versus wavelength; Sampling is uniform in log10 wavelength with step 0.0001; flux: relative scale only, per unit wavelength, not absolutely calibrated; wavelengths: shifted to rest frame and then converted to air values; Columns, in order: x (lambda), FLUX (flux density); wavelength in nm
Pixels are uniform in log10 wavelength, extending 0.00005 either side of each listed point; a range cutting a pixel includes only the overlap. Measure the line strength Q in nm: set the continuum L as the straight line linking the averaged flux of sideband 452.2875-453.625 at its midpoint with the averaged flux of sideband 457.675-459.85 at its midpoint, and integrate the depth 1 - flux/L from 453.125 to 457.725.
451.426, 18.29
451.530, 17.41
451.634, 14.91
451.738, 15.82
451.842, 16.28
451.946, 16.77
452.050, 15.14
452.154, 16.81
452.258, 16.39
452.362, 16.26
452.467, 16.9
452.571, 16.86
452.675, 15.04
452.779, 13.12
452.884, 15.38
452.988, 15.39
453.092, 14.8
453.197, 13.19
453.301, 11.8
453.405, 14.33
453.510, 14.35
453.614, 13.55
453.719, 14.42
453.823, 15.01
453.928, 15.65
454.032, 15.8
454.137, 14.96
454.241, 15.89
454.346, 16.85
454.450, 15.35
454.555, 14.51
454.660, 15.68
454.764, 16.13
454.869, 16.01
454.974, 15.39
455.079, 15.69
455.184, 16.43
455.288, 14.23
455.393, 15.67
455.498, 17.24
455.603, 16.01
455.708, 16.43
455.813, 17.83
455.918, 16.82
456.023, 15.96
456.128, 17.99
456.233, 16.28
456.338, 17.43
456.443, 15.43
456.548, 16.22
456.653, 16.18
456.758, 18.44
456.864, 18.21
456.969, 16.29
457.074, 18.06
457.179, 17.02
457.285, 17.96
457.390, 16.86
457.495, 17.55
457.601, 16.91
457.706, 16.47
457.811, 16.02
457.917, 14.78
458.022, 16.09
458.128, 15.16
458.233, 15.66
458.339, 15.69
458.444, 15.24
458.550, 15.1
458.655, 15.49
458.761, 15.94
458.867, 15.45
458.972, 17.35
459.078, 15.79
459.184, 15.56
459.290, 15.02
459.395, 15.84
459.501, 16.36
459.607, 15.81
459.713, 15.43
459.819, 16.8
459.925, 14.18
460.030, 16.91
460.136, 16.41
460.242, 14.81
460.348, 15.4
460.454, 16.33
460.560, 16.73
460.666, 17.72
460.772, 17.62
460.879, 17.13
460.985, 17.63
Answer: -0.25 nm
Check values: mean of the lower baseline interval 14.8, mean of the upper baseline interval 15.7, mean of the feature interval 16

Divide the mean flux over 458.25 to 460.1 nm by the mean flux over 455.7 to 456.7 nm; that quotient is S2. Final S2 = 0.95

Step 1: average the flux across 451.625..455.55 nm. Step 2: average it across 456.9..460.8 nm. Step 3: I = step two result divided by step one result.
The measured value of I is 1.05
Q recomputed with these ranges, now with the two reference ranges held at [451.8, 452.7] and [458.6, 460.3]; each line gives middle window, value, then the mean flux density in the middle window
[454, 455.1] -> 0.03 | 15.7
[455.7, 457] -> -0.07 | 16.9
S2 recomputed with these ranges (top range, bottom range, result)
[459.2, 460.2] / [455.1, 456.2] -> 0.96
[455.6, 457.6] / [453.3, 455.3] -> 1.12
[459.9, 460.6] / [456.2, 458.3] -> 0.95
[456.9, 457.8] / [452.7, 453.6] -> 1.22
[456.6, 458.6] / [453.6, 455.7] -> 1.06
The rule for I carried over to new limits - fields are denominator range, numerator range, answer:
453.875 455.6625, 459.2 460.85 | 1.02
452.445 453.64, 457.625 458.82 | 1.08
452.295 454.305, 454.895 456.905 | 1.11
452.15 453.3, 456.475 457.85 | 1.12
